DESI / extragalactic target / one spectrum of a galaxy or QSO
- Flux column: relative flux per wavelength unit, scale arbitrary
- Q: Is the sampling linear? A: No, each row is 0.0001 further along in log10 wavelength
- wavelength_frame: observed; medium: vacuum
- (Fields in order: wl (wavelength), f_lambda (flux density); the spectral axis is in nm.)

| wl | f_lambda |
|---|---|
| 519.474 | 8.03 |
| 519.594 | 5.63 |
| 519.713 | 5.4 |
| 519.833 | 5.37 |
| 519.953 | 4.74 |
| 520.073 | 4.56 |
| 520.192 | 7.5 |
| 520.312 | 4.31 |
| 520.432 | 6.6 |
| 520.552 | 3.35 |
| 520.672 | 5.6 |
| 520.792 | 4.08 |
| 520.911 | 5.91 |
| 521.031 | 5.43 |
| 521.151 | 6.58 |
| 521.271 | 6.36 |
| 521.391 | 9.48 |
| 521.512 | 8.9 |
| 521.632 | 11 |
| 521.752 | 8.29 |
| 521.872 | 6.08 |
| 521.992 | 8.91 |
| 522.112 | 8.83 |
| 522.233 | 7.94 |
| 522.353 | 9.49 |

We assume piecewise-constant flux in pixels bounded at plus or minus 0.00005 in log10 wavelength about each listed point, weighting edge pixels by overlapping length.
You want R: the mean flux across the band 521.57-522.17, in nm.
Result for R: 8.63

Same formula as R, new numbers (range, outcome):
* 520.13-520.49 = 6.13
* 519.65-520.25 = 5.51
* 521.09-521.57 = 7.81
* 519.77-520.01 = 5.05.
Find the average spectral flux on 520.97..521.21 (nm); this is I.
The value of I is 6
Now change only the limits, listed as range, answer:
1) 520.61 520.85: 4.83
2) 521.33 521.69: 9.76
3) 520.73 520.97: 5.01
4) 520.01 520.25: 6.02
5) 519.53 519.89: 5.49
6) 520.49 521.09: 4.88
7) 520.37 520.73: 5.17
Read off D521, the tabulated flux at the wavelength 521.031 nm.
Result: 5.43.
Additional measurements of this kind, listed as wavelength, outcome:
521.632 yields 11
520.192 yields 7.5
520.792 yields 4.08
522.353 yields 9.49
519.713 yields 5.4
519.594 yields 5.63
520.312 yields 4.31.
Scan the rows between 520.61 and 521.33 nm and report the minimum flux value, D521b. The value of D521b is 4.08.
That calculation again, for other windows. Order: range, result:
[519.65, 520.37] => 4.31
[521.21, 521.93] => 6.08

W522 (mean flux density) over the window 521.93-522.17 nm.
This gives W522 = 8.86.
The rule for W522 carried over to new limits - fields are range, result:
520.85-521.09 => 5.68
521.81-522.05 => 7.5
